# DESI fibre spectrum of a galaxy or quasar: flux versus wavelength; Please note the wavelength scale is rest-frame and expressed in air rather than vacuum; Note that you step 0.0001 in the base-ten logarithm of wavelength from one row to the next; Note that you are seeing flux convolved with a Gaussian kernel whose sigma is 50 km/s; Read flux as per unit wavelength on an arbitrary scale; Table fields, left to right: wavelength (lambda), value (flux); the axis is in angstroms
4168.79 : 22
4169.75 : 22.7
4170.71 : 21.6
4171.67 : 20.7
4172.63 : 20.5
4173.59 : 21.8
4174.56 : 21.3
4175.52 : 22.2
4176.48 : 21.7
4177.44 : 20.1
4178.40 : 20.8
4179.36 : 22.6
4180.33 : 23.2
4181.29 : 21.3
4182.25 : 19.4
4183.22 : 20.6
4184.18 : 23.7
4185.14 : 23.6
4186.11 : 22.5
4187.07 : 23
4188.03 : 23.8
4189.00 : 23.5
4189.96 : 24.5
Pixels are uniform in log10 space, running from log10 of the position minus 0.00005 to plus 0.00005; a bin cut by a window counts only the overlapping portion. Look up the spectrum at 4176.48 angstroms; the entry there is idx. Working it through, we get 21.7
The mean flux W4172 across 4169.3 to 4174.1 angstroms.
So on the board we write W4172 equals 21.4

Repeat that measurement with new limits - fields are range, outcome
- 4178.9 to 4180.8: 22.8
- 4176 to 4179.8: 21.3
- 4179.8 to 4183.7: 21.1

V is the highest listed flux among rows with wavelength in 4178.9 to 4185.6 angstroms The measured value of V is 23.7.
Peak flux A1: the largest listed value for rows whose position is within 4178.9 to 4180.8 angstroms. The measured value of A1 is 23.2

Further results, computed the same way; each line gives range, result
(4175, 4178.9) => 22.2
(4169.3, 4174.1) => 22.7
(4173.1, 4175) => 21.8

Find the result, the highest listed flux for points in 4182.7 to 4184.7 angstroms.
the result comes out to 23.7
